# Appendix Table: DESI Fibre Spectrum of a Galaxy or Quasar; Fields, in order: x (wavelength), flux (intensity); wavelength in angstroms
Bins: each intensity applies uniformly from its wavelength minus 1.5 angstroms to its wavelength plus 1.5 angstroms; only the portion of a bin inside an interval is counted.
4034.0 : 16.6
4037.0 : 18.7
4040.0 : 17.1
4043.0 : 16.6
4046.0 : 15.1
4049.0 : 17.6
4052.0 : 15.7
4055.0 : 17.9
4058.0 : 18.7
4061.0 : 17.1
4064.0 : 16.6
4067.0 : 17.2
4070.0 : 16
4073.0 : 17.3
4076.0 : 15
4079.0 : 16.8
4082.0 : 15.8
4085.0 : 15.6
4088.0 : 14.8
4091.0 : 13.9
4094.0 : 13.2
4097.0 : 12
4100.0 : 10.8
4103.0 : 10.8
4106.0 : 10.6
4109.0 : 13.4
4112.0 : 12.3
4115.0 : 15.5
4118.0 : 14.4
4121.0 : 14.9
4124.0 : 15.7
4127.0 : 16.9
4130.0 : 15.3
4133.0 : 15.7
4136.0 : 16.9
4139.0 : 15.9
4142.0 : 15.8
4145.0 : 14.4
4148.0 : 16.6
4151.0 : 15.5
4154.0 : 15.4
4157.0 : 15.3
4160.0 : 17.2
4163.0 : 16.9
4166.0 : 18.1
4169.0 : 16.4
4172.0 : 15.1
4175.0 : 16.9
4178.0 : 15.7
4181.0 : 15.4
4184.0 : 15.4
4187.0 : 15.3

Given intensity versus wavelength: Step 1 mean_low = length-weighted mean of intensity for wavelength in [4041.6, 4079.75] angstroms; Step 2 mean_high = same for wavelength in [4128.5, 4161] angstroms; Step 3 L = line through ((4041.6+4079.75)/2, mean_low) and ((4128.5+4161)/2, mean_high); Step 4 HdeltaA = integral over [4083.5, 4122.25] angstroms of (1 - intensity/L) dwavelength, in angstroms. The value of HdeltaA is 7.2 angstroms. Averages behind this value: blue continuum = 16.7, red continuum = 15.8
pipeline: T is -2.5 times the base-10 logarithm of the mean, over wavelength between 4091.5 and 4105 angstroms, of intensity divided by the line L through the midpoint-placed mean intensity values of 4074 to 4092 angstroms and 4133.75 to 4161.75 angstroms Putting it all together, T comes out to 0.30 mag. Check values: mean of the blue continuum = 15.4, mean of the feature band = 11.8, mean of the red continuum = 15.9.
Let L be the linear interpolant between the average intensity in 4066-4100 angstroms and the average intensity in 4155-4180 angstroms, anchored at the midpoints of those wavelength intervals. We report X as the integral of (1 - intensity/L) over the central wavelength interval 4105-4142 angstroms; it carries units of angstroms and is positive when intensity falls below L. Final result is 1.9 angstroms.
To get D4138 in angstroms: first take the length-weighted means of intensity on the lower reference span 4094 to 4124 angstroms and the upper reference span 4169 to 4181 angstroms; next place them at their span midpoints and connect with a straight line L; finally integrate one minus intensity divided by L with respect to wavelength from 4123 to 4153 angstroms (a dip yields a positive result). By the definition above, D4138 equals -3.5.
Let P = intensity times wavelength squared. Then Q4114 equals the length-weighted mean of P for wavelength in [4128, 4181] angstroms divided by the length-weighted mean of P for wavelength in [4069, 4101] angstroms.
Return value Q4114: 1.13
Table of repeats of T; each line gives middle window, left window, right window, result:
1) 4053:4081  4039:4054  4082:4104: -0.127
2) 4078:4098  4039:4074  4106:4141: 0.101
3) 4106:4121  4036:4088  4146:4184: 0.199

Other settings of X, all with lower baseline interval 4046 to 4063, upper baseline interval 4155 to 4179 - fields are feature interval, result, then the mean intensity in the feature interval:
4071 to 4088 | 1.03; 16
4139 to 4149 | 0.60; 15.6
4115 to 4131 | 1.22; 15.4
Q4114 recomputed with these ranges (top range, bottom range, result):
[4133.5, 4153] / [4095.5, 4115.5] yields 1.34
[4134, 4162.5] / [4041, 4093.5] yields 1.02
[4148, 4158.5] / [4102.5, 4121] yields 1.21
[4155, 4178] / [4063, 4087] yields 1.06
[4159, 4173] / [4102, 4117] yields 1.36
